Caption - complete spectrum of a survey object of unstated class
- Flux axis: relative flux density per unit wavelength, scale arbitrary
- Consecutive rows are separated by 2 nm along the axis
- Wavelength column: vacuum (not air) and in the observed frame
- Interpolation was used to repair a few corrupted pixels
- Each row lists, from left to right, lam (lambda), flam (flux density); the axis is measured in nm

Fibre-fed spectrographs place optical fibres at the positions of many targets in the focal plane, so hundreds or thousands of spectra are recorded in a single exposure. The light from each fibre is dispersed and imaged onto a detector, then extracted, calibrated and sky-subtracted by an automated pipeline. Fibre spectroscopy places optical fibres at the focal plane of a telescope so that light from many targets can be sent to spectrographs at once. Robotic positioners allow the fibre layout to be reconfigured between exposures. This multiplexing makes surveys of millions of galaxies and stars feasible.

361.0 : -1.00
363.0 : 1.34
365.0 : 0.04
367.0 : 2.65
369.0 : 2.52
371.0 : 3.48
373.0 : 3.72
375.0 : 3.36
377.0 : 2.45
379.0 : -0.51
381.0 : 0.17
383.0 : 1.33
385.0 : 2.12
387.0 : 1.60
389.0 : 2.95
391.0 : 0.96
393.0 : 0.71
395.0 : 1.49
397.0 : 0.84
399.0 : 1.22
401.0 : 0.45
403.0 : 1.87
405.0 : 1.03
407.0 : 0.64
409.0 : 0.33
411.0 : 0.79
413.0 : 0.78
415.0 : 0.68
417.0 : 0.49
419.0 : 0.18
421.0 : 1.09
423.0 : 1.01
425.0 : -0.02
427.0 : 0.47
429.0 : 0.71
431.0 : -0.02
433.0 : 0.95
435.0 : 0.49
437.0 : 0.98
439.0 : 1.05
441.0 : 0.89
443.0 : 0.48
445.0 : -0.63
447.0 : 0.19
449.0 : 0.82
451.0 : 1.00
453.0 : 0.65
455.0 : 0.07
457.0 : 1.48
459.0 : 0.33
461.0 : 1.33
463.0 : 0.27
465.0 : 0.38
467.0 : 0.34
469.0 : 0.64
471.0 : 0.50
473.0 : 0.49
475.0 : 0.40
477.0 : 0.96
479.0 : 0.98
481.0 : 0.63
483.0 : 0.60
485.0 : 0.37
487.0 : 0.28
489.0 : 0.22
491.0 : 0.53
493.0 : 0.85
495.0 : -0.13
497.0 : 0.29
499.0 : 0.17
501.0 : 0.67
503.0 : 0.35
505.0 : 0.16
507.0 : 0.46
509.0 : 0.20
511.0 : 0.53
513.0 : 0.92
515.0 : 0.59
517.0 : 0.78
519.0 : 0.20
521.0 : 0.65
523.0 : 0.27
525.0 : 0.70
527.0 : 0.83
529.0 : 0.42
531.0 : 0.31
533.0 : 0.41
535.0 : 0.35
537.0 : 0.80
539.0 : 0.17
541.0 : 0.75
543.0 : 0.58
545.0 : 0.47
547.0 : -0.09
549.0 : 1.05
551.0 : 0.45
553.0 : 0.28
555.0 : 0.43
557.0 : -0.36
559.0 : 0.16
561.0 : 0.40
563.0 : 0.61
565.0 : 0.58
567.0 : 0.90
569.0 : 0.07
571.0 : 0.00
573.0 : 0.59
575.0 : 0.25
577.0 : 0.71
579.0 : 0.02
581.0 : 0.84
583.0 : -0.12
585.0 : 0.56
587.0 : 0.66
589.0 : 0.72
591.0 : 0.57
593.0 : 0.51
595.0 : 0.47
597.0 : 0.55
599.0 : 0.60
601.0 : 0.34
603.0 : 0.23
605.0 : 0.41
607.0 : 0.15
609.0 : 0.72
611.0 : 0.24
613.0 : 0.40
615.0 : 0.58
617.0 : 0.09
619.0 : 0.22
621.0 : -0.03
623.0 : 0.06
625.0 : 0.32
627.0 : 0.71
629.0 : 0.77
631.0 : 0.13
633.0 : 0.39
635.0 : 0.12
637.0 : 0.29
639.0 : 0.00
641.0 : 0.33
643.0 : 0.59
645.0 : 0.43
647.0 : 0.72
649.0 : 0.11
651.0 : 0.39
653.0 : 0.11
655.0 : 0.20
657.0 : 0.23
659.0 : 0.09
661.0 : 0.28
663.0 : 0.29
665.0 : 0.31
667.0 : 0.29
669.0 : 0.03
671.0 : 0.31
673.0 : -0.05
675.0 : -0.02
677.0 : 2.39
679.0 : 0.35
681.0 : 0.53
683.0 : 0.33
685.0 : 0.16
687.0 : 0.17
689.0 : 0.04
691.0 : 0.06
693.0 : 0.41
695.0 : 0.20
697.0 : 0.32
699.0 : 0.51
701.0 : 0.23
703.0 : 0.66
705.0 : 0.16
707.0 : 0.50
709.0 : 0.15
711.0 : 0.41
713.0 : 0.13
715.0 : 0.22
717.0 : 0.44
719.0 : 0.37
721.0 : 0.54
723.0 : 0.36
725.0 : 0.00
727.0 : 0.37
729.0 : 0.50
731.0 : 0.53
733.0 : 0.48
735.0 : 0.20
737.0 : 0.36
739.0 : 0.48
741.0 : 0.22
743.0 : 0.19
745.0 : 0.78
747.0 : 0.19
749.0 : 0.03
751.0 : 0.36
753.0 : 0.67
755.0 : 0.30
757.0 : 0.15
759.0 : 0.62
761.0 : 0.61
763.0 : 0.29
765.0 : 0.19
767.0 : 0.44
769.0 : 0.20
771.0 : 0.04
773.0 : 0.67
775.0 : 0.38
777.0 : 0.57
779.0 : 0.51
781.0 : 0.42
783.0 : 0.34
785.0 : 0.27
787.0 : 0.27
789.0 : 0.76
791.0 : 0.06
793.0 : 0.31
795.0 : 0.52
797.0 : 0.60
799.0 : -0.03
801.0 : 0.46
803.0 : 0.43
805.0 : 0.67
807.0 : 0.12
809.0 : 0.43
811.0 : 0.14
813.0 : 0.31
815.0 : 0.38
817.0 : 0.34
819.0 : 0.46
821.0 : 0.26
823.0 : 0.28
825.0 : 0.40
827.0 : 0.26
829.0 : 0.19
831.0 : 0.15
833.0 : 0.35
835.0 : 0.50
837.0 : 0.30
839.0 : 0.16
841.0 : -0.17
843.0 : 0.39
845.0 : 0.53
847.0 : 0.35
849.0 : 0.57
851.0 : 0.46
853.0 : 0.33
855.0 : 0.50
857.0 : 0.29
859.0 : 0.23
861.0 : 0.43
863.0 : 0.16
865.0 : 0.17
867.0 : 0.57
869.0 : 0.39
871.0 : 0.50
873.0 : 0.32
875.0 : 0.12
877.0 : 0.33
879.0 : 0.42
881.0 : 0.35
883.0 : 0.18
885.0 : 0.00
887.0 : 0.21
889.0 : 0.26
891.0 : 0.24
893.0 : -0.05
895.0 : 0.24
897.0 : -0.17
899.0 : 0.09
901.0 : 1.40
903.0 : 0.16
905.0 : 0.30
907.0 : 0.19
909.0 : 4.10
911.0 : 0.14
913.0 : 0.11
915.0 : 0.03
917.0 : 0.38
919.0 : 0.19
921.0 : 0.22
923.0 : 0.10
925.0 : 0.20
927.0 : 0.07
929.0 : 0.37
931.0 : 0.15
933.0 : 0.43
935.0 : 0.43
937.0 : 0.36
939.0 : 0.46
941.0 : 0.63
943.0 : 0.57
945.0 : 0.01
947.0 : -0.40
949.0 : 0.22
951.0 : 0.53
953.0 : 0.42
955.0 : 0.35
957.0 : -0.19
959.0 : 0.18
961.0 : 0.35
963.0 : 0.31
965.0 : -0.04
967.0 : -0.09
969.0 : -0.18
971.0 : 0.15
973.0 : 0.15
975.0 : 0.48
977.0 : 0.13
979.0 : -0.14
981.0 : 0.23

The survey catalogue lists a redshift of 0.82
